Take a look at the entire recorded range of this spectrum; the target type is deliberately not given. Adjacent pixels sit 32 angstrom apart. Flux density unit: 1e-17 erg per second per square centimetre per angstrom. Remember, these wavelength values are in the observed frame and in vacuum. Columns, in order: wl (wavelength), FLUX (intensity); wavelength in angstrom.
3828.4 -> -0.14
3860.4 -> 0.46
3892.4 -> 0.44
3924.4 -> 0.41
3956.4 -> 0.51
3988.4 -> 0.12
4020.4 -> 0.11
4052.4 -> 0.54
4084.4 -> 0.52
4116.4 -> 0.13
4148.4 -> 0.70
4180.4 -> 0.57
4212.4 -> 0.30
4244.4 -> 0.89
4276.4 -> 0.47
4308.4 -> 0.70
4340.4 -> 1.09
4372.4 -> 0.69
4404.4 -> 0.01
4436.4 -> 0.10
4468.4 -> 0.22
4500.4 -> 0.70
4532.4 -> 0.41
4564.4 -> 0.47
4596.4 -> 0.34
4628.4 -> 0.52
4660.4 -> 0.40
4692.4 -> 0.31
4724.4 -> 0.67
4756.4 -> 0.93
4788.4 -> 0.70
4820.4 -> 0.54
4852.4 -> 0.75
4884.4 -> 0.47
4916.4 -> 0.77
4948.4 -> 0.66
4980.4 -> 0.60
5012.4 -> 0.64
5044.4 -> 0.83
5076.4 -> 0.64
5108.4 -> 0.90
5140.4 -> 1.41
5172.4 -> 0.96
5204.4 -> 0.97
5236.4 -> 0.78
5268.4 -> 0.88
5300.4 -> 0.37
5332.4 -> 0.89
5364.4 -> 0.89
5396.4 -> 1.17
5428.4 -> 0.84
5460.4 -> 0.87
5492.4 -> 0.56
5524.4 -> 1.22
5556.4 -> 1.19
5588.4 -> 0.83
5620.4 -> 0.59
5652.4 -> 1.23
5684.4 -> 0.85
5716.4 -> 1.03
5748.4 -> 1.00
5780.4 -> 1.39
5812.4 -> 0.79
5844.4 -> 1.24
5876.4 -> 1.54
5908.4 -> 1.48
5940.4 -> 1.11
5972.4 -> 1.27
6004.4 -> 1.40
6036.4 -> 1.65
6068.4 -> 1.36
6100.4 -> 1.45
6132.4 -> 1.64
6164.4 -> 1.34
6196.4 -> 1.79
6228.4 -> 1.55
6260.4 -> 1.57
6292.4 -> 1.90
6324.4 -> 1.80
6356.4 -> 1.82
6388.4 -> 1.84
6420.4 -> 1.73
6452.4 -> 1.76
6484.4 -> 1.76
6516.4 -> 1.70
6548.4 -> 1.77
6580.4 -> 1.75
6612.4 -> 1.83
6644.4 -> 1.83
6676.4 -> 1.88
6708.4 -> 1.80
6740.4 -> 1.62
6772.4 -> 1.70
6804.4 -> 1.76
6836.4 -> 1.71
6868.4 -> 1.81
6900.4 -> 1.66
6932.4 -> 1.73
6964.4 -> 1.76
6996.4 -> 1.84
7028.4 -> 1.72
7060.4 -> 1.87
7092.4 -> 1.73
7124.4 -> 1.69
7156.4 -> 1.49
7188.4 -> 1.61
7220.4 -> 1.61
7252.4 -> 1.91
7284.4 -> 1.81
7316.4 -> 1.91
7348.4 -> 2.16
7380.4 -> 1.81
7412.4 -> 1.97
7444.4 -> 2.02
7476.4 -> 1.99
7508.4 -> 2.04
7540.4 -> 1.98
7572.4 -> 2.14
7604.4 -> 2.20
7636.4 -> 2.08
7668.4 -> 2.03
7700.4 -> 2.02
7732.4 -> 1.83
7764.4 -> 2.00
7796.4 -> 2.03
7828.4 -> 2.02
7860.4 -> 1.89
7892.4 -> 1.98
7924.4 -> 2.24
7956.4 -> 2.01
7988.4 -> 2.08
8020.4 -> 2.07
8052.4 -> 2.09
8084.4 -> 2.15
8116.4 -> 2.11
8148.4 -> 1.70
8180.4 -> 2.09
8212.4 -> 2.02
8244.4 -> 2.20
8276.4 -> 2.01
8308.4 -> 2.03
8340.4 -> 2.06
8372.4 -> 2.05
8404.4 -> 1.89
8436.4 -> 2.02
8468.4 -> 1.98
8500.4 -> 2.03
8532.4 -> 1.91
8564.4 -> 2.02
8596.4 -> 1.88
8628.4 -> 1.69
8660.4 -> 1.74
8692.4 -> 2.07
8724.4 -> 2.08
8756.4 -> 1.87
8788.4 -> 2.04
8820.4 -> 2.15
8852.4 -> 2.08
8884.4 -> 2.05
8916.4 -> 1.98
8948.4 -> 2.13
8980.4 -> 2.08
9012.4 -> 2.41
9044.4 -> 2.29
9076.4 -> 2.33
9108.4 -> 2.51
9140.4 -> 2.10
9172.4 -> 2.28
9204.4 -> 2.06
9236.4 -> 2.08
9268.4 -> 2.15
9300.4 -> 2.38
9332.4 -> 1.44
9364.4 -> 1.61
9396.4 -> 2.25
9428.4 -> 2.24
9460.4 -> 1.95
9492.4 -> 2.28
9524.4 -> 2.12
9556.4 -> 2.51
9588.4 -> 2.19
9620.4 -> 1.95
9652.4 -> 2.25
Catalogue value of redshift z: 0.38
